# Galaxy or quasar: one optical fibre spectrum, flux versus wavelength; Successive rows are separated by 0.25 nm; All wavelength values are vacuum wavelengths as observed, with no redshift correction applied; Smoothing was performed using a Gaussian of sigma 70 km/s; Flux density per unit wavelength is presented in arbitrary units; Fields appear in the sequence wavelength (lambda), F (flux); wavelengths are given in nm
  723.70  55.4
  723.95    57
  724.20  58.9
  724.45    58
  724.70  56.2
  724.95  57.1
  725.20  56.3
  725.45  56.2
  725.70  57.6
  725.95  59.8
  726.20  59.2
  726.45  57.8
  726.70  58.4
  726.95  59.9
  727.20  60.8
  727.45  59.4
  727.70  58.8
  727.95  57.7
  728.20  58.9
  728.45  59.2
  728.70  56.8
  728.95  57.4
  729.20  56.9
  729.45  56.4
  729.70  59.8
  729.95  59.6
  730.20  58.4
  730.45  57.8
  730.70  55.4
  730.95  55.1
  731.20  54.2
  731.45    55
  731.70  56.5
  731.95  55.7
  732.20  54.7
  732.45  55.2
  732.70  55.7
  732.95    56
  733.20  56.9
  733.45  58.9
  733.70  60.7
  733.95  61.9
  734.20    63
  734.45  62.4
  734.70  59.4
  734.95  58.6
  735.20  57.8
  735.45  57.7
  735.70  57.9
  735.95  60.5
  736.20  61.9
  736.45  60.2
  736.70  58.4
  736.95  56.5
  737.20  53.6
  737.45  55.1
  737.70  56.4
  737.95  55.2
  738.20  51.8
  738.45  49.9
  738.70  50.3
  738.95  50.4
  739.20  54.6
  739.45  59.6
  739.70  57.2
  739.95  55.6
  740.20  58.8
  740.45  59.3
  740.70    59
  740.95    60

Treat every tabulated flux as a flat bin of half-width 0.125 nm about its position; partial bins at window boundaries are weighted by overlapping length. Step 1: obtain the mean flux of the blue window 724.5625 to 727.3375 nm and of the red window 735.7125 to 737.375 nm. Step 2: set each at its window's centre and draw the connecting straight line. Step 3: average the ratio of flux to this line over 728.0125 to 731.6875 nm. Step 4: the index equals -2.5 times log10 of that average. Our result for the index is 0.02 mag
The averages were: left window 58.1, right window 58.4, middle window 57.2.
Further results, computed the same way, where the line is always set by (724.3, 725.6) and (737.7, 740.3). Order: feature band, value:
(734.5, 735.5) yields -0.07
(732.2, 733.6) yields -0.02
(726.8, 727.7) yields -0.06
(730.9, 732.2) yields 0.01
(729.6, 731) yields -0.04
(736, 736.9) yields -0.10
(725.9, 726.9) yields -0.04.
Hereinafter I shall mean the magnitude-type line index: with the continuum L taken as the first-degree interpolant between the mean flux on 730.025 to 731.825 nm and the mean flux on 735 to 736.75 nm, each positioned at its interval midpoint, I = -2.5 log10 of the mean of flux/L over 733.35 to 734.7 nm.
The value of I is -0.06 mag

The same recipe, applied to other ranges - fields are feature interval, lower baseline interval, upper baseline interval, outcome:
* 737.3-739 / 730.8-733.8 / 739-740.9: 0.09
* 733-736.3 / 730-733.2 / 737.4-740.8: -0.08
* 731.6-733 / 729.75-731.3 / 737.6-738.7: 0.01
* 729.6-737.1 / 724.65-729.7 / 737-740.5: -0.03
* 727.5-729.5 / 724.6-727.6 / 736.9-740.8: 0.00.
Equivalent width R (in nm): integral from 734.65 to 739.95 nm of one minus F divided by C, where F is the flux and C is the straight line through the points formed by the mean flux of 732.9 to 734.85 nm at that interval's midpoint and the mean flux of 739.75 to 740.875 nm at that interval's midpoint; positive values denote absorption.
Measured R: 0.251 nm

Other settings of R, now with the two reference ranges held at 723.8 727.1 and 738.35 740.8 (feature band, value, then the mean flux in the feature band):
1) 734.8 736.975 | -0.110 nm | 58.9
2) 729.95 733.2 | 0.049 nm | 56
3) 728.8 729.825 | -0.007 nm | 57.6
